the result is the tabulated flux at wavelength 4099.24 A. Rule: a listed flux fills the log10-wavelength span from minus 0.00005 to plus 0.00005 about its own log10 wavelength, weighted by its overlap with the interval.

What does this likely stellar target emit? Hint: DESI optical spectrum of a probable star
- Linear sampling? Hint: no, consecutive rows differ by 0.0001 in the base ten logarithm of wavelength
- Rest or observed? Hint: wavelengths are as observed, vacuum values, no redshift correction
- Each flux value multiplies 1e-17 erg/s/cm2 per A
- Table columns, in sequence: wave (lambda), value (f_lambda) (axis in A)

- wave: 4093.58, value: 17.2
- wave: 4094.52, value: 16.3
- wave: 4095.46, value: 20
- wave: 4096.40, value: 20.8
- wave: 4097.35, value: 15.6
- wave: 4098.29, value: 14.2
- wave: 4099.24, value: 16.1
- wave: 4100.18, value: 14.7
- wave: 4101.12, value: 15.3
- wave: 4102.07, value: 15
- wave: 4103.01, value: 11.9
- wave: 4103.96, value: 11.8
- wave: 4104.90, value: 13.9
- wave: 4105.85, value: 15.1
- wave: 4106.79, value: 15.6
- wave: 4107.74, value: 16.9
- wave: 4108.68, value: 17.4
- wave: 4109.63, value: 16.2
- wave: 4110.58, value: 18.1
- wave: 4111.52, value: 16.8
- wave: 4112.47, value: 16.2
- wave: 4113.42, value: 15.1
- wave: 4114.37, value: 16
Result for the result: 16.1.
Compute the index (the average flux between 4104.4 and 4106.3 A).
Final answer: 14.4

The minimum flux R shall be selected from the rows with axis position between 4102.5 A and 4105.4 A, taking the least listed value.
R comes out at 11.8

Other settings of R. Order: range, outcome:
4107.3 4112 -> 16.2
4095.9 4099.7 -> 14.2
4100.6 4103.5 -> 11.9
